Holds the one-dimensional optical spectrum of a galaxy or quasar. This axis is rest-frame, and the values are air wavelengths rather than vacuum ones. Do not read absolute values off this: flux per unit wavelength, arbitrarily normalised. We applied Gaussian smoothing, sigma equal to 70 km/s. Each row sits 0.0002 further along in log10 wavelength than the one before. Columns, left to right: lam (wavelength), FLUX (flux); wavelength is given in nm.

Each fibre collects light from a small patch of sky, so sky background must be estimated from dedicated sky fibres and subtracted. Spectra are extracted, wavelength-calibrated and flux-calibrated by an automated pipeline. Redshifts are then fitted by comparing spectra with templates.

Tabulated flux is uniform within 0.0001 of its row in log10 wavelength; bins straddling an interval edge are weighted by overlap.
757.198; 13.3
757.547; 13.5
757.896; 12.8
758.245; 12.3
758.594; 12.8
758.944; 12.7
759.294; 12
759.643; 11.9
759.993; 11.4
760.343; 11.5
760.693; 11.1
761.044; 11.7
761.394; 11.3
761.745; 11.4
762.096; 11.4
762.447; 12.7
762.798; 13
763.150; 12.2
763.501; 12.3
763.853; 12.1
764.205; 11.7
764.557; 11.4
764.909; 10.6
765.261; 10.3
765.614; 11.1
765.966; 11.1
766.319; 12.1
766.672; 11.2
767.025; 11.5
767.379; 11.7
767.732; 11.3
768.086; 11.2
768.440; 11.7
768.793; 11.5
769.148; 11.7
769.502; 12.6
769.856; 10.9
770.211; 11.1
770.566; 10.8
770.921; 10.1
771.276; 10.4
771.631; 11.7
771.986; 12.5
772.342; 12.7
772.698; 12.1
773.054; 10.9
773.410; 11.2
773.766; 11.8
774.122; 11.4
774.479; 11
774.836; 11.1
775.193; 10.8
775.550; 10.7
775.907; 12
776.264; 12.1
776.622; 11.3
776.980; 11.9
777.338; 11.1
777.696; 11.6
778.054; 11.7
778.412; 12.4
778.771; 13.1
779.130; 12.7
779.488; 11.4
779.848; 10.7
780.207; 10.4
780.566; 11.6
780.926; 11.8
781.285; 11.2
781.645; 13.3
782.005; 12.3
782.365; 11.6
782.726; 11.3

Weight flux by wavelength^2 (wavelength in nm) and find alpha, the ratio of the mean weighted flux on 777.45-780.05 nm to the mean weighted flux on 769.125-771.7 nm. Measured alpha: 1.10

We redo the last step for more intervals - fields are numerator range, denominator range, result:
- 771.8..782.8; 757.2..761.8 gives 1.01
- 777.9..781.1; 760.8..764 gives 1.02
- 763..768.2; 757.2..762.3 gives 0.97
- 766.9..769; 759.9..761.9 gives 1.03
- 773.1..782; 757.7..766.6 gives 1.02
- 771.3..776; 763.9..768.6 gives 1.03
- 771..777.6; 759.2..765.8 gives 1.02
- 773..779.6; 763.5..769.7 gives 1.04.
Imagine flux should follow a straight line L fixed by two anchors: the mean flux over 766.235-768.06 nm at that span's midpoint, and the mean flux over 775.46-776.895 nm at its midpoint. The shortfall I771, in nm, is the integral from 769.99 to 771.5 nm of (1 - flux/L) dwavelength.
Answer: 0.12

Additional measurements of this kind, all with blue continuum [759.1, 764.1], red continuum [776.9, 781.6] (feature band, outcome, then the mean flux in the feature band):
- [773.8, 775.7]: 0.11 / 11.1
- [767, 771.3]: 0.18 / 11.3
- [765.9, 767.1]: 0.03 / 11.5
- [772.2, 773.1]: -0.02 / 12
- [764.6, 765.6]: 0.10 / 10.7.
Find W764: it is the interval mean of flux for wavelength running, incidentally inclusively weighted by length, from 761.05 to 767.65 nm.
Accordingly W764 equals 11.6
